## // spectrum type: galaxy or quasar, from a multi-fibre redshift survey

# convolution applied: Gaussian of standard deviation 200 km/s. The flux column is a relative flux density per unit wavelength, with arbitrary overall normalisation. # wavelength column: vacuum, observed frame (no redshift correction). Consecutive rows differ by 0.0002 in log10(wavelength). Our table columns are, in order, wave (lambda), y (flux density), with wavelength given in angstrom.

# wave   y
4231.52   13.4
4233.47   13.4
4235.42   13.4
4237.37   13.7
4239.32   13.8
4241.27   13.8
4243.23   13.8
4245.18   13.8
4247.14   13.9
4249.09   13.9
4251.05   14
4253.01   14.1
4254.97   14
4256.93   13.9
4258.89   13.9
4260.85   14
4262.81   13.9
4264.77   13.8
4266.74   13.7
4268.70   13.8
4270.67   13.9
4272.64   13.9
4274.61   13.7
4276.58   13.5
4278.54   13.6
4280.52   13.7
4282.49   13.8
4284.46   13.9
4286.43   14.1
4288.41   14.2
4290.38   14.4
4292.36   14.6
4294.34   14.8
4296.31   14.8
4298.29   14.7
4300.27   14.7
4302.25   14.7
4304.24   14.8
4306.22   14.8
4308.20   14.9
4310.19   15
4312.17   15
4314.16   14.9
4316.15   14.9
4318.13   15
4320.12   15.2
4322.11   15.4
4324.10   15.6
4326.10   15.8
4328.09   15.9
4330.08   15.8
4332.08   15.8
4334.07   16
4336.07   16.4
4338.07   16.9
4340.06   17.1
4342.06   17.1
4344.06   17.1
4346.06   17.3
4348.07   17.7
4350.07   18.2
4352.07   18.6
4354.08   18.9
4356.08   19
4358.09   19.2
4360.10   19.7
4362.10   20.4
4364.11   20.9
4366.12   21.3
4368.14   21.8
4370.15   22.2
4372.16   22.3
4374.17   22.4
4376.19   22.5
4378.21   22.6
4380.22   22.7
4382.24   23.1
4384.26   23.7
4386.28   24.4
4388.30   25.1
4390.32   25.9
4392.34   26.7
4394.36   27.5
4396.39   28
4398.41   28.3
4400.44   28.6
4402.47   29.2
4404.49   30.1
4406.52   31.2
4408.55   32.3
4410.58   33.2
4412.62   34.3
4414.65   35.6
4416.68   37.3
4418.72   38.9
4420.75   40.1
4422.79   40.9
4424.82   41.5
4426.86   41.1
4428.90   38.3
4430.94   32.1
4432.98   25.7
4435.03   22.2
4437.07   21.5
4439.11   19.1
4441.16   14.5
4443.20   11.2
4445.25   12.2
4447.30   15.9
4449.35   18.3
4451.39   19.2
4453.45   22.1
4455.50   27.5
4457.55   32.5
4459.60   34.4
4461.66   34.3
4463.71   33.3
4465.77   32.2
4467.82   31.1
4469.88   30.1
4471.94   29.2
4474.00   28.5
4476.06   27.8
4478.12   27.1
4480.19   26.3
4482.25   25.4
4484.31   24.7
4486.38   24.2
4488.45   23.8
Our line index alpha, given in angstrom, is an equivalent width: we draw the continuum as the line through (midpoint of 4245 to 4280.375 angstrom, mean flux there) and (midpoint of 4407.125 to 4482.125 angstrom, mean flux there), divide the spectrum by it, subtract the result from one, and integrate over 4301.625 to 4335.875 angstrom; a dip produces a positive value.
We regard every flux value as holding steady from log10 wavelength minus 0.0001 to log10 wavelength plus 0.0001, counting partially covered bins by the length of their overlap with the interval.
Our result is 5.9 angstrom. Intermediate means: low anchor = 13.8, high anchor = 28.9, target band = 15.3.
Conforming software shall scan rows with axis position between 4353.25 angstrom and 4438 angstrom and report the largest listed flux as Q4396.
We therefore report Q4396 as 41.5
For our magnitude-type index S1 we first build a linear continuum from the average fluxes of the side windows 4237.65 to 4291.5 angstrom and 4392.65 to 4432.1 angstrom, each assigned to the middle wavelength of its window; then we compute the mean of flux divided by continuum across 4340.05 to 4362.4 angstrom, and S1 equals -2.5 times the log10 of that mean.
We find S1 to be 0.36 mag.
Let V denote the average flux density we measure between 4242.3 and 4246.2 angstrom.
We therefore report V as 13.8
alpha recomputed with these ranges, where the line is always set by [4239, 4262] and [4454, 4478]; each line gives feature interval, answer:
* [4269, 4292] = 3.3 angstrom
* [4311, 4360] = 9.3 angstrom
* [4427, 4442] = 1.2 angstrom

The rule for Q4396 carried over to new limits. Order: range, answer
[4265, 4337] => 16.4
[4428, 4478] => 38.3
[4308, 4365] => 20.9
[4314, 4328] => 15.8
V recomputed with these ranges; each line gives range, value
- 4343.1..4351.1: 17.6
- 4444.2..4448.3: 14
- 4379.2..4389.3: 23.8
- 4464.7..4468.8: 31.7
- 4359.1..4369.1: 20.8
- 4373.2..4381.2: 22.5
